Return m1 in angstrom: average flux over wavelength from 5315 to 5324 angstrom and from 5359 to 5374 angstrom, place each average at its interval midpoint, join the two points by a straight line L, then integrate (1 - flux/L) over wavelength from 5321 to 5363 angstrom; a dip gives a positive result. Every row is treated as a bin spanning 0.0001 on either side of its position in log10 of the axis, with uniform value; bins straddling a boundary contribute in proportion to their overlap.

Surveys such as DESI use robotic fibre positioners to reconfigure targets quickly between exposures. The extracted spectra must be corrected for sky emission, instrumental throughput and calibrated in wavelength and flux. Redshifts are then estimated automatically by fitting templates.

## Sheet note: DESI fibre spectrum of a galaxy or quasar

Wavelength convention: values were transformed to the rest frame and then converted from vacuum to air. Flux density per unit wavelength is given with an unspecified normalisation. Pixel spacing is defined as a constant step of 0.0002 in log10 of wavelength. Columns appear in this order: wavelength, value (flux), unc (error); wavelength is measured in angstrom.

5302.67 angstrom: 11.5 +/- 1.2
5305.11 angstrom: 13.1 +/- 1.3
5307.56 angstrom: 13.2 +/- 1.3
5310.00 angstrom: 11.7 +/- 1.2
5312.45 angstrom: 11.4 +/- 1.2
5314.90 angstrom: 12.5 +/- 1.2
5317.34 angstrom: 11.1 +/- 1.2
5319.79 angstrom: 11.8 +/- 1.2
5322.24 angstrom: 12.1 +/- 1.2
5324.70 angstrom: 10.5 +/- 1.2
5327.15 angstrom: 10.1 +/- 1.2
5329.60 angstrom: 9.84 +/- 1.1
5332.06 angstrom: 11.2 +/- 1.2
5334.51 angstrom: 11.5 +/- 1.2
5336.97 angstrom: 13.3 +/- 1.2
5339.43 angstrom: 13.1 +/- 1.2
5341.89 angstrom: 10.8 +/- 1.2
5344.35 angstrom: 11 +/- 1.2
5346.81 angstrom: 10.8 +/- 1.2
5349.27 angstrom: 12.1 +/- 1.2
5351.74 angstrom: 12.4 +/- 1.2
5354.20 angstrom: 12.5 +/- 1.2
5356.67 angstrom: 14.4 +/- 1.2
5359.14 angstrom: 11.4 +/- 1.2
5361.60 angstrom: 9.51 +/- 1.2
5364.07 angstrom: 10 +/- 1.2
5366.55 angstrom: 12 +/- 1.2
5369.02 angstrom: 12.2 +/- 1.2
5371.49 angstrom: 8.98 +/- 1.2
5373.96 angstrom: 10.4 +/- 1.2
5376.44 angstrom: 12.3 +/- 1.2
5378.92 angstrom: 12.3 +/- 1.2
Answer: -1.5 angstrom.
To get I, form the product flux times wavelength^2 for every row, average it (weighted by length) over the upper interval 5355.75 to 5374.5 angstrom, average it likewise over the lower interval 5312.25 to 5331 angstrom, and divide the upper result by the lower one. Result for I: 1.01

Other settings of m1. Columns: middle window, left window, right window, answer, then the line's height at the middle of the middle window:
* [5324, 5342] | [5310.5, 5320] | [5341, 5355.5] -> 0.48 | 11.7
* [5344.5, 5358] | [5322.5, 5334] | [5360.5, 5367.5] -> -2.33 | 10.5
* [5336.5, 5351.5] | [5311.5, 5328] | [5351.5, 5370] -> -0.27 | 11.6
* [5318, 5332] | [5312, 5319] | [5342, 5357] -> 1.04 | 11.8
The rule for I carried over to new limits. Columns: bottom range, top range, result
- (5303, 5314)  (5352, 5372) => 0.96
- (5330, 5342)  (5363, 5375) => 0.91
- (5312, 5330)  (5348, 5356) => 1.12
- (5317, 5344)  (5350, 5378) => 1.02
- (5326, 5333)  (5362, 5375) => 1.04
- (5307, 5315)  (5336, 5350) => 0.99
